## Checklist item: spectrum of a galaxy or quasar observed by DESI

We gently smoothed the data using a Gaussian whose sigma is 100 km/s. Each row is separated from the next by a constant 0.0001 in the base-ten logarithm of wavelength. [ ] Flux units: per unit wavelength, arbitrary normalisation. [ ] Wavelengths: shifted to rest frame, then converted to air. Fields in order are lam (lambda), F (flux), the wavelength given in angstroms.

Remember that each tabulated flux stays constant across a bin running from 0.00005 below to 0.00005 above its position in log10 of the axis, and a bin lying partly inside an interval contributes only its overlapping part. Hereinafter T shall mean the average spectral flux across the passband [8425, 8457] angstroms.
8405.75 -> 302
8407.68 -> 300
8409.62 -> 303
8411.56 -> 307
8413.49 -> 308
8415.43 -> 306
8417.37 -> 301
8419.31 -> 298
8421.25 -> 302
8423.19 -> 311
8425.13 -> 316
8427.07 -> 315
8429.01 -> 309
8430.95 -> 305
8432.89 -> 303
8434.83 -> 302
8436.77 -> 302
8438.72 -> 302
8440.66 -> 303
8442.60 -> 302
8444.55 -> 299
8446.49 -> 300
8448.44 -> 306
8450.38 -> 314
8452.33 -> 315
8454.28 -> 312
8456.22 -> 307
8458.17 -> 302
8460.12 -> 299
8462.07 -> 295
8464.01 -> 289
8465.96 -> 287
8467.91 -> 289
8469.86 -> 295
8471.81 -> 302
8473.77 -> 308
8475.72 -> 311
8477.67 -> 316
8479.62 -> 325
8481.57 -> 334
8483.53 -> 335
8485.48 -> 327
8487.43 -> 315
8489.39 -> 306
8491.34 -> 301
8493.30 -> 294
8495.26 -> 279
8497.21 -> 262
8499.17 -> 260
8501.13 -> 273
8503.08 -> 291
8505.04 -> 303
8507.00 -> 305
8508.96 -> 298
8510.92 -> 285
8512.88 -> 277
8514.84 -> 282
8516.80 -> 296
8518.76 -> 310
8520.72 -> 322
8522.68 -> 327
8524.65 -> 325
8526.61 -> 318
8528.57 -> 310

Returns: 306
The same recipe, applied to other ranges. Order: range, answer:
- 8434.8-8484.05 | 306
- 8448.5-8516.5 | 300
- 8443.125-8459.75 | 306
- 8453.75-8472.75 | 297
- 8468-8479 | 306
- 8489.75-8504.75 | 282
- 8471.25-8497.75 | 309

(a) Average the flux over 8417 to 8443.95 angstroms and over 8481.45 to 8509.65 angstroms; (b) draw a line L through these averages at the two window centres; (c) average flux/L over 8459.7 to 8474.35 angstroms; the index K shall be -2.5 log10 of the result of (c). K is 0.02 mag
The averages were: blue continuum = 305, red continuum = 298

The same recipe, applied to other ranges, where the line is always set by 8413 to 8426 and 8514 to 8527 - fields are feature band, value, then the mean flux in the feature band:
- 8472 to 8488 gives -0.04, 321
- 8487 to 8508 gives 0.08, 289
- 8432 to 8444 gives 0.02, 302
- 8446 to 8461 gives 0.00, 307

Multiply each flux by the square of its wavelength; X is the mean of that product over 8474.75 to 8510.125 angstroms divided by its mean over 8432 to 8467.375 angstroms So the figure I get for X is 1.01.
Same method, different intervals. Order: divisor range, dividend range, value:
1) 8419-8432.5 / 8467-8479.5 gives 1.00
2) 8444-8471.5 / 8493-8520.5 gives 0.97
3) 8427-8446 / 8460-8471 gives 0.97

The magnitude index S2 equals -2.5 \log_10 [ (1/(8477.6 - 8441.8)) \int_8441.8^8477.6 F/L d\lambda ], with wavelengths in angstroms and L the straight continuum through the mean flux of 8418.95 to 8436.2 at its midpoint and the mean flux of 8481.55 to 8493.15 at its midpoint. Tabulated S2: 0.04 mag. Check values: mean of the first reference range 307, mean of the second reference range 317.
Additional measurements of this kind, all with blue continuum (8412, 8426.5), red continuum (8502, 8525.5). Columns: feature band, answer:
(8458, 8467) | 0.04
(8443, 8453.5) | -0.01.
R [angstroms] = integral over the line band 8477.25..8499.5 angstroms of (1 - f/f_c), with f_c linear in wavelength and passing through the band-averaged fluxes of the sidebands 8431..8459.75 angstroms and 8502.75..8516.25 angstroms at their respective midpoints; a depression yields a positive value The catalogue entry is -0.71 angstroms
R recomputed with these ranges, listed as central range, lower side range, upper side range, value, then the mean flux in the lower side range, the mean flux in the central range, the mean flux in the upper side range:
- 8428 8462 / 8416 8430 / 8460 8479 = -0.1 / 307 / 305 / 300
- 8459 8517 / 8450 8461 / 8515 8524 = 2.2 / 308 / 298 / 311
